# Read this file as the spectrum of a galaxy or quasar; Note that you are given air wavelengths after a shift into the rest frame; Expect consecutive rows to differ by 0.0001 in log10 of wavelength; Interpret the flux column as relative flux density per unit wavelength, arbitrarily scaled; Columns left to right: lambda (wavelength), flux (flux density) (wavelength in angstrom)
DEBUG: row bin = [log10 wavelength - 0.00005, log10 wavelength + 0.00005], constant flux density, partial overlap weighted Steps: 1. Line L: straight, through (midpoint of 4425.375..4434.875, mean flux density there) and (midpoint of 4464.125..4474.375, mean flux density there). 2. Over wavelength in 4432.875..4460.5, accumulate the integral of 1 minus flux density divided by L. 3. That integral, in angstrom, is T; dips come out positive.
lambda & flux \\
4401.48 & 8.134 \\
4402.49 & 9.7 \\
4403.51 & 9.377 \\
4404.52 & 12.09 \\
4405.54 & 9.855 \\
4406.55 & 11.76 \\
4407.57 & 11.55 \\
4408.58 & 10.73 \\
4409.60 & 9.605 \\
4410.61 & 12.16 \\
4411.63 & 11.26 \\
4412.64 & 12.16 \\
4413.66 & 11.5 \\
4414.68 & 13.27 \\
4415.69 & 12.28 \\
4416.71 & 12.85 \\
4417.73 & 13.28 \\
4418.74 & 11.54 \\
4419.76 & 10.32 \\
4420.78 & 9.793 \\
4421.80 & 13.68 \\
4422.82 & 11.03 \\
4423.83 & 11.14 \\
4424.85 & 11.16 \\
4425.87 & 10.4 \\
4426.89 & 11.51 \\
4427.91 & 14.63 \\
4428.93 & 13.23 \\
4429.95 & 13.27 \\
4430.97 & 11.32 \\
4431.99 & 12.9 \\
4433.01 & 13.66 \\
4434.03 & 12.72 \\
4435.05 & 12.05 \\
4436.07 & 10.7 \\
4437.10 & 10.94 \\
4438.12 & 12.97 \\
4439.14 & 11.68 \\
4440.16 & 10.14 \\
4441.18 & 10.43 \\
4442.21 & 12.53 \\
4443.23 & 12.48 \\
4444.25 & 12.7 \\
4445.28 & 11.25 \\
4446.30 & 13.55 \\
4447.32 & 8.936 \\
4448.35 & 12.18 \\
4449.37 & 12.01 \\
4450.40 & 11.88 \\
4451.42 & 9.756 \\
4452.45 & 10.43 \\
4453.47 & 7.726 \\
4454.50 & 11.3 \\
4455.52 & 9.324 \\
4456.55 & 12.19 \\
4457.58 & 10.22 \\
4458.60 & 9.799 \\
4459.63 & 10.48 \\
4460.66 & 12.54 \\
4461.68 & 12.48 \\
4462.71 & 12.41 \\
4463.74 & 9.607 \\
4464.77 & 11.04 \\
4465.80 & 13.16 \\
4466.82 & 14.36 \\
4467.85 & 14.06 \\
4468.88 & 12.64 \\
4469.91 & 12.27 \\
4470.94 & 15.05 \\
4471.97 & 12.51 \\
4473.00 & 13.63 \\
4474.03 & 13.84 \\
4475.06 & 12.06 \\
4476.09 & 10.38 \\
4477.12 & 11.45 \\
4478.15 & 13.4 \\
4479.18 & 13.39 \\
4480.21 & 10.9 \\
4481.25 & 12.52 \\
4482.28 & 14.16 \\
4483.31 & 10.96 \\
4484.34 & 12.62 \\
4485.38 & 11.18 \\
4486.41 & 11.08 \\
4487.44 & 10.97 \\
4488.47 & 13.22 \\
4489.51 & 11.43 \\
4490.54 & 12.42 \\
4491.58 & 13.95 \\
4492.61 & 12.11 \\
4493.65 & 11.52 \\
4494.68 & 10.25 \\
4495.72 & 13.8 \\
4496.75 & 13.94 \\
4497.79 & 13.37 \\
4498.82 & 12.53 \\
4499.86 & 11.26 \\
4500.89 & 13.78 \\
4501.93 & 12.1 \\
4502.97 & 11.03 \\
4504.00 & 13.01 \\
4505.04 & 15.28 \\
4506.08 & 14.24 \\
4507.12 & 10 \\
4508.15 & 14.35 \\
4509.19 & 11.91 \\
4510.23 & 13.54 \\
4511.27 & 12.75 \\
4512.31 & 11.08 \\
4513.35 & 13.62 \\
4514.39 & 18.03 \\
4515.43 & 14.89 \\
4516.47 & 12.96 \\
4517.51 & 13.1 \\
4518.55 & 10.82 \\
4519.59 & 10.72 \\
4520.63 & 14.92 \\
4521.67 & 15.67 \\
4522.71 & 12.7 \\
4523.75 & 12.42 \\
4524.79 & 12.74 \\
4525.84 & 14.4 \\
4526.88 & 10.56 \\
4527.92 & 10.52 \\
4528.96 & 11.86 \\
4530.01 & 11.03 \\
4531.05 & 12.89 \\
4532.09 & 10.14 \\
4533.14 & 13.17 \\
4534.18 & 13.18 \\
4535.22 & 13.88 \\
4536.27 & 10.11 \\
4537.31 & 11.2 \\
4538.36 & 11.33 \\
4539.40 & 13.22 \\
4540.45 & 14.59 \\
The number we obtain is 3.46 angstrom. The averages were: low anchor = 12.6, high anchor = 13.2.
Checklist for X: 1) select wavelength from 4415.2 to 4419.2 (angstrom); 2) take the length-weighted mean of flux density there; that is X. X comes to 12.5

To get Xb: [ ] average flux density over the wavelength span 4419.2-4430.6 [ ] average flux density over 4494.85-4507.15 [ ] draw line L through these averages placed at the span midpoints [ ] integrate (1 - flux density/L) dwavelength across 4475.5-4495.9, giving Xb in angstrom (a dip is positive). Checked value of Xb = 1.0 angstrom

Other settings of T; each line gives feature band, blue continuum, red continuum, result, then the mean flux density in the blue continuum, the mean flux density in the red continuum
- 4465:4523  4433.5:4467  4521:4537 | -4.3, 11.4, 12.4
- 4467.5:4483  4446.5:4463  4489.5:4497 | -1.4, 10.9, 12.4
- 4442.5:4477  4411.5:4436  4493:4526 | 2.0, 12.1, 13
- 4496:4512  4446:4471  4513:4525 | 0.2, 11.5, 13.6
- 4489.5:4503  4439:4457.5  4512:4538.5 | -0.5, 11.1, 12.6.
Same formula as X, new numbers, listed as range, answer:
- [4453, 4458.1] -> 10.2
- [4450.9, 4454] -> 9.32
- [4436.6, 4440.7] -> 11.5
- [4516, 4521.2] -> 12.5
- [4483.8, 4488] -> 11.5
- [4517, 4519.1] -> 11.9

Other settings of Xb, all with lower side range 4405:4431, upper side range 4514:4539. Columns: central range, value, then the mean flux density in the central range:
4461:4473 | -0.58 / 12.7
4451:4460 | 1.43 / 10.1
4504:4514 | -0.46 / 13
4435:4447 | 0.20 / 11.7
